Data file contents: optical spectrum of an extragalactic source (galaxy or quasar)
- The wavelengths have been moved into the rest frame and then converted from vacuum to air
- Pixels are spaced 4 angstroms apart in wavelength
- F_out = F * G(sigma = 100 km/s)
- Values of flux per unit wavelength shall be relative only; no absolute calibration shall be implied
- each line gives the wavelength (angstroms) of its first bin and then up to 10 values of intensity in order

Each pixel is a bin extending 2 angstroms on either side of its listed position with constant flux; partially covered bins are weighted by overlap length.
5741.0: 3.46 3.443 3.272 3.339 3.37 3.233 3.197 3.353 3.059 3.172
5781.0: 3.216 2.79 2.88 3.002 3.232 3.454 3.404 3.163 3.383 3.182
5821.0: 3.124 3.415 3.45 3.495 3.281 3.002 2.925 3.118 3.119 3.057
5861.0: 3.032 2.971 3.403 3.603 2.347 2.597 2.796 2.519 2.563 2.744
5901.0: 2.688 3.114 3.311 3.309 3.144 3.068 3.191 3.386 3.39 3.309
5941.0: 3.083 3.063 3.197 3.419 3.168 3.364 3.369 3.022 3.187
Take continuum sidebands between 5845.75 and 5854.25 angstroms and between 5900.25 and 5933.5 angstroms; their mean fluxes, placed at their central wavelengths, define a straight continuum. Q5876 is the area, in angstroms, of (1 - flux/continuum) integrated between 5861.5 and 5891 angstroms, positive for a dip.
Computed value 2.2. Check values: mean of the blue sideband 3.09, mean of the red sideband 3.19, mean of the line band 2.9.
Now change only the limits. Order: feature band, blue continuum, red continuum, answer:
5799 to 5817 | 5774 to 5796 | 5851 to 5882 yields -1.8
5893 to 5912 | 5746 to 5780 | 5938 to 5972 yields 1.7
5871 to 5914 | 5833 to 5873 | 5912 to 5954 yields 4.4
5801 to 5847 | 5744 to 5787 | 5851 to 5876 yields -1.2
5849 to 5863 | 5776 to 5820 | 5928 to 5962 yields 0.6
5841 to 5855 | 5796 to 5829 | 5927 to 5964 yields 1.1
